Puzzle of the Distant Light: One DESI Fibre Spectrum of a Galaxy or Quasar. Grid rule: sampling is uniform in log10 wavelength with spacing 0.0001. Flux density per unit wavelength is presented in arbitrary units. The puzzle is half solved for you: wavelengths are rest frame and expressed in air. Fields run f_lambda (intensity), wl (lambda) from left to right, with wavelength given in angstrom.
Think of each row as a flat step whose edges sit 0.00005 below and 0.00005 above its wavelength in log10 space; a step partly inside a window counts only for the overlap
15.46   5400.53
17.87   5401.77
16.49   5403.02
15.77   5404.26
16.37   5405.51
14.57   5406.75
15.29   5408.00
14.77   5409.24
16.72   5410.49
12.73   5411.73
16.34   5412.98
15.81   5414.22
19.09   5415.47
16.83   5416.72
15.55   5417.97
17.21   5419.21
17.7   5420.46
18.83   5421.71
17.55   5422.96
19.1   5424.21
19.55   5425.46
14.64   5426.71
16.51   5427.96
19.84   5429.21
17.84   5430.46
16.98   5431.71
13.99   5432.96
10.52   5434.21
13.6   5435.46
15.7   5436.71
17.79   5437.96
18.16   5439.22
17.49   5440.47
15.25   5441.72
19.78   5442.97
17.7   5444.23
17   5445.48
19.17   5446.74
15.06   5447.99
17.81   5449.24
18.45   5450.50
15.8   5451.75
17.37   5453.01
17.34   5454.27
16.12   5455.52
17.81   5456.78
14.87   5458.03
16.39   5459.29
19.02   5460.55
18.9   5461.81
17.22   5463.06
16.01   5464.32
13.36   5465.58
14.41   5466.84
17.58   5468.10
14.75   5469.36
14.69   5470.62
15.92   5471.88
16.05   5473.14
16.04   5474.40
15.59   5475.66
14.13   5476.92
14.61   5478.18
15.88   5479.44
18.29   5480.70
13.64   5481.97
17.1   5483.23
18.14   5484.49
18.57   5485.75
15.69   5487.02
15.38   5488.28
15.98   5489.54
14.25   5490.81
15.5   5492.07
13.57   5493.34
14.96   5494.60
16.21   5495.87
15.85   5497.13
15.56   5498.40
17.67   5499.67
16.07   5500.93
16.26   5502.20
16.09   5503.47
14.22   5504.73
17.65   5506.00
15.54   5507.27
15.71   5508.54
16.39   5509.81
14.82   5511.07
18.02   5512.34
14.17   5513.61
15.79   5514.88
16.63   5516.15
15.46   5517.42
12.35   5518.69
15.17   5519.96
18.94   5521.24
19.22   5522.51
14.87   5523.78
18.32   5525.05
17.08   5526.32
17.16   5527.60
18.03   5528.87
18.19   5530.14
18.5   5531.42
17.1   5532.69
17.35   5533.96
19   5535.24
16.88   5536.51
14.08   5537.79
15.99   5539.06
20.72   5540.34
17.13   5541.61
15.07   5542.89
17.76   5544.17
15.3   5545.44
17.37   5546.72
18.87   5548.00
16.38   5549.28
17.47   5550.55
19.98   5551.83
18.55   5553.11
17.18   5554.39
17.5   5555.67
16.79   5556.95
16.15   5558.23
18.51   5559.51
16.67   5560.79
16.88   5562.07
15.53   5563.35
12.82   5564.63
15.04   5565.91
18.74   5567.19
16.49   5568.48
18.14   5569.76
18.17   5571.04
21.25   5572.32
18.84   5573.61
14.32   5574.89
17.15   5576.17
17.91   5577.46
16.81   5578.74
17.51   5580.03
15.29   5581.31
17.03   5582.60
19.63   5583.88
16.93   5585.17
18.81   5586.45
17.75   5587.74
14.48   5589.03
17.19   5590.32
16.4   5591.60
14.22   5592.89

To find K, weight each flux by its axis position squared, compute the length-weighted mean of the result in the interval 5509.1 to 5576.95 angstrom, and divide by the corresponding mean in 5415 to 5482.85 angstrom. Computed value 1.06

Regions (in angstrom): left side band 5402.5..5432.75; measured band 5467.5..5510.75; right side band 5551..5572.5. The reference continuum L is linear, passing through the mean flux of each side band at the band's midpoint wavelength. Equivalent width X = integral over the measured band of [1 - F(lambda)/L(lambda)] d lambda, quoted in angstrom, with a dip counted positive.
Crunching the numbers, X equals 2.8 angstrom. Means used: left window 16.7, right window 17.2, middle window 15.9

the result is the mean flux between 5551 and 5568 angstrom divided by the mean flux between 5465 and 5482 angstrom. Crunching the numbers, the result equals 1.1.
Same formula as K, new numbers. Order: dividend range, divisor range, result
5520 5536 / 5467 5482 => 1.15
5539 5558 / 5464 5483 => 1.17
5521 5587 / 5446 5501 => 1.10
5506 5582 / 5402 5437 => 1.09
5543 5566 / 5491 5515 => 1.09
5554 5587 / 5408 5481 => 1.09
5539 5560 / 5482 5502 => 1.12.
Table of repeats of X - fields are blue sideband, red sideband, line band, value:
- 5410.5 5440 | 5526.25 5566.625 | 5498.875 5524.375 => 1.36 angstrom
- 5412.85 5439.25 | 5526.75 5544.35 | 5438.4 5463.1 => -0.67 angstrom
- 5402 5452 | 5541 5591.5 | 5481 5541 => 2.00 angstrom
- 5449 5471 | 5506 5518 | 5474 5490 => 0.20 angstrom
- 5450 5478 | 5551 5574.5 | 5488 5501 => 0.83 angstrom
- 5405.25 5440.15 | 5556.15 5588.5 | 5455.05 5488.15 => 0.98 angstrom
